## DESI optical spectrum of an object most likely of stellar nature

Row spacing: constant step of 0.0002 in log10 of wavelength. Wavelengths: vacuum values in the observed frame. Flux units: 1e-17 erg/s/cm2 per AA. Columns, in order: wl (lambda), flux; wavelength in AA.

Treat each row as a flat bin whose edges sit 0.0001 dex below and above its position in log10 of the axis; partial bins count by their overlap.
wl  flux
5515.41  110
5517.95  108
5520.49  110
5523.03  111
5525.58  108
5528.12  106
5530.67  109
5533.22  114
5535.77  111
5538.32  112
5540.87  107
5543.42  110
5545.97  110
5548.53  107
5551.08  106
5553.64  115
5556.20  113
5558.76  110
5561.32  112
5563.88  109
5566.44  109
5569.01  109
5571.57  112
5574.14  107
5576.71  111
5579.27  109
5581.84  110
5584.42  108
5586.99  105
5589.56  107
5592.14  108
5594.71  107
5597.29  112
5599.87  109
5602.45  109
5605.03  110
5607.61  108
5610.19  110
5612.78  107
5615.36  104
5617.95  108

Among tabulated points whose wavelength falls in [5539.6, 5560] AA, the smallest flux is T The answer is 106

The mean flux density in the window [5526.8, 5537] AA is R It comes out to 110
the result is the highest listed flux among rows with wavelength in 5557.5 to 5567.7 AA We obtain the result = 112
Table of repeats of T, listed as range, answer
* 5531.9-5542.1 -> 107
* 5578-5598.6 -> 105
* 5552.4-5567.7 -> 109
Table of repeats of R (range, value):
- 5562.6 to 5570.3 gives 109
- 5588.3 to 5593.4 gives 107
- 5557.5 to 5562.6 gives 111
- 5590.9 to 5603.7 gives 109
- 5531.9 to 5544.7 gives 111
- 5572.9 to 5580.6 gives 109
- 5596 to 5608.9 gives 110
